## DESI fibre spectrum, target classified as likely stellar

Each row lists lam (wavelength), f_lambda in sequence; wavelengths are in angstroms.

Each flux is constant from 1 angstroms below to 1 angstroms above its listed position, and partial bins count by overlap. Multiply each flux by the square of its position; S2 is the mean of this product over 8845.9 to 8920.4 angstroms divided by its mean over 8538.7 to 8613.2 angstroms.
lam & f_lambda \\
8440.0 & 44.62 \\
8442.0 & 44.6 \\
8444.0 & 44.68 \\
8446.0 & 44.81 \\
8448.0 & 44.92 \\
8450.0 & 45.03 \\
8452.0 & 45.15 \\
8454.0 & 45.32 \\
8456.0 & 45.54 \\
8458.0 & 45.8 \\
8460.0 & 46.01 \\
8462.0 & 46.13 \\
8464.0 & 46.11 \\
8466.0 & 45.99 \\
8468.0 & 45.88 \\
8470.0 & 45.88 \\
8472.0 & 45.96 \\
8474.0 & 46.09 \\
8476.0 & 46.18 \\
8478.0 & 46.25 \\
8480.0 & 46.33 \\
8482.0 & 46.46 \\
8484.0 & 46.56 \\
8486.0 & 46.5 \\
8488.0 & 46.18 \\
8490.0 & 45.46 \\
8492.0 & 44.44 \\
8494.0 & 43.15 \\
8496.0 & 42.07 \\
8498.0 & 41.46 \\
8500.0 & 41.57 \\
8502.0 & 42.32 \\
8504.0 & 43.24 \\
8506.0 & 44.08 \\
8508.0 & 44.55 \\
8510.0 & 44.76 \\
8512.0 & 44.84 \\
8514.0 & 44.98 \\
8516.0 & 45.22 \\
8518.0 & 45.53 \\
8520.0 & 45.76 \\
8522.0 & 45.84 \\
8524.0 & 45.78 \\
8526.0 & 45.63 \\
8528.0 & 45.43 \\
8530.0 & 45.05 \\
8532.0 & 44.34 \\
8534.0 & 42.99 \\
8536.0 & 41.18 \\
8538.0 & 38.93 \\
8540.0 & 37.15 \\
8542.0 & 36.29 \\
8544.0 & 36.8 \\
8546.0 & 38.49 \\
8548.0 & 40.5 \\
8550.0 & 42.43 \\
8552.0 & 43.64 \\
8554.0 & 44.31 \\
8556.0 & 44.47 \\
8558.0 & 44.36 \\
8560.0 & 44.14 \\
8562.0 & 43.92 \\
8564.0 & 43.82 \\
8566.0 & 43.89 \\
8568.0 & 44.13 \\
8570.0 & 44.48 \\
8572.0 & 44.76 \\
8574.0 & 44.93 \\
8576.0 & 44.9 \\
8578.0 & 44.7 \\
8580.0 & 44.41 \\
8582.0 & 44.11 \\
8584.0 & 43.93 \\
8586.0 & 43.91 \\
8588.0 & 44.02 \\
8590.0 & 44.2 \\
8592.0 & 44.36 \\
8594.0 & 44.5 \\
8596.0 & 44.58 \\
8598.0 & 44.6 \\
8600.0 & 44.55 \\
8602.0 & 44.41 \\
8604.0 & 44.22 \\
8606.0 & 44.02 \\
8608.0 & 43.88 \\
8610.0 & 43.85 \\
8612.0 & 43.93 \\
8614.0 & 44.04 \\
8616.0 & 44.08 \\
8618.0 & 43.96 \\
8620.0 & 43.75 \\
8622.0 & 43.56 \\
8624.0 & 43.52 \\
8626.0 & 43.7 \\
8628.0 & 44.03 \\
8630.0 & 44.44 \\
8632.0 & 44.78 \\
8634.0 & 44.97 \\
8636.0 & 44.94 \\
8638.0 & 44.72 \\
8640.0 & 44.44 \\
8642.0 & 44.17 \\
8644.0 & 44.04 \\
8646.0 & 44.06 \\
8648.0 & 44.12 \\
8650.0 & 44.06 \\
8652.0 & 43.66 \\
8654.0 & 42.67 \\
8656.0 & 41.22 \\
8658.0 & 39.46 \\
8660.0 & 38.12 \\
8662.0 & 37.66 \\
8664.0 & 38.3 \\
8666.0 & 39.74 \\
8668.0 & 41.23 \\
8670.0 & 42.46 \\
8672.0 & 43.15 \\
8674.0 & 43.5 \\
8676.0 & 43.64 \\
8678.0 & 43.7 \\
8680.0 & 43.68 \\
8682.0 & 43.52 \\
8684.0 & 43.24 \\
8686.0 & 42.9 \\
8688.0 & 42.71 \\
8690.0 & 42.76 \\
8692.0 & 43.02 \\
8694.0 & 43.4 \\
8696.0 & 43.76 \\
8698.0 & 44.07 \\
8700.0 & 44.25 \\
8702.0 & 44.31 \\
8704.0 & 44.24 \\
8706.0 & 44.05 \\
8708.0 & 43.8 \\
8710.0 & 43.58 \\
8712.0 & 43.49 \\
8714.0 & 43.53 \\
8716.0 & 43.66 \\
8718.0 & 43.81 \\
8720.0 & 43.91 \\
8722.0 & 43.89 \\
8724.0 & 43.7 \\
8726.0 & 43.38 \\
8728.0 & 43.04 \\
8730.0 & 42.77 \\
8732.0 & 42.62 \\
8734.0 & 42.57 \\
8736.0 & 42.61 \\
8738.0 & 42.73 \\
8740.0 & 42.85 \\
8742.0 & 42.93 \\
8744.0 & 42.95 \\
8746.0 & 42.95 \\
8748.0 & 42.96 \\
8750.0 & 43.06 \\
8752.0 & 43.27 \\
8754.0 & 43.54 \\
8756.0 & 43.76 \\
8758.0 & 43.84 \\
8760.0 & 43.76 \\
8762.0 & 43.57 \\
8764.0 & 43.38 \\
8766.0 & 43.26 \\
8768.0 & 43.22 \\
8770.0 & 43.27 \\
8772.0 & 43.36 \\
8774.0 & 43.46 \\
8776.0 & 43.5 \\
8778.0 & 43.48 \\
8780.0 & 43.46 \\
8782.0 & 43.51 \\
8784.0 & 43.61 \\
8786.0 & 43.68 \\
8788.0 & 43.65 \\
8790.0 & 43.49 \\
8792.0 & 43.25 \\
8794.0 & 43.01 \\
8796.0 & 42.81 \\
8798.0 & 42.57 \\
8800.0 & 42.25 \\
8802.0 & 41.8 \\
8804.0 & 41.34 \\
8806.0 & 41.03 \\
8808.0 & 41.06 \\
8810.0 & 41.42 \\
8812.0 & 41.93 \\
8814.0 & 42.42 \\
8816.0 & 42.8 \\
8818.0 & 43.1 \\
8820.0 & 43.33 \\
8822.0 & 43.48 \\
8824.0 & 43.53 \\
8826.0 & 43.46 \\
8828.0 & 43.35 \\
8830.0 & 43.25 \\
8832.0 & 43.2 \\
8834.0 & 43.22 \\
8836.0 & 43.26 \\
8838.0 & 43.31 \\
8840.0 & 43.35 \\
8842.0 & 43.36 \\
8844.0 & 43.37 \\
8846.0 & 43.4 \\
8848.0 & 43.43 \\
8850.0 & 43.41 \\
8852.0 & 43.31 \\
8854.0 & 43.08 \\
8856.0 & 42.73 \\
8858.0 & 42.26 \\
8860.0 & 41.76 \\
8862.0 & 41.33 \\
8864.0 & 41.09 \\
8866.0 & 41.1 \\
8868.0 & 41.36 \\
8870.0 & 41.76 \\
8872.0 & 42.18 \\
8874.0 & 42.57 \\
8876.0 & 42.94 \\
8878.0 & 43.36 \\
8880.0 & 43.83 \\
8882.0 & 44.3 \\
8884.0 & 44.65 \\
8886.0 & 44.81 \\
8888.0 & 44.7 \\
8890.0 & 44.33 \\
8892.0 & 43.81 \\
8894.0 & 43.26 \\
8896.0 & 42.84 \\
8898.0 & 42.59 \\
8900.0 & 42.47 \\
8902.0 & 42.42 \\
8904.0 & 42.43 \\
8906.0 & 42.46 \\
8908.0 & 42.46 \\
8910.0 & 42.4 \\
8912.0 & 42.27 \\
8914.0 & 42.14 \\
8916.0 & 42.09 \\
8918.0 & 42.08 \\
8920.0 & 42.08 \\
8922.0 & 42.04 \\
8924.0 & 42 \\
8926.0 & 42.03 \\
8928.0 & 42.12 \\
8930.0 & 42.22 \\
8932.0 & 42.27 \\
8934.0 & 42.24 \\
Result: 1.1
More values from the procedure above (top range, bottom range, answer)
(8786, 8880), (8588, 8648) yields 1.01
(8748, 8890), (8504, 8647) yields 1.04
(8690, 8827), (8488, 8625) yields 1.04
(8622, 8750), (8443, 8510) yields 1.01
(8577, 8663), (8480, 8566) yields 1.03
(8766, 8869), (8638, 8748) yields 1.03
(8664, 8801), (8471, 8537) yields 1.02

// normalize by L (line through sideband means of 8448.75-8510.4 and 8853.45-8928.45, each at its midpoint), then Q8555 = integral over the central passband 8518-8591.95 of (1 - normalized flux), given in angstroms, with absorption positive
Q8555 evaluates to 2.1 angstroms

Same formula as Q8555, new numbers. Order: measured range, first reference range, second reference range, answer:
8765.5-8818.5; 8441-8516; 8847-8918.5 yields 0.59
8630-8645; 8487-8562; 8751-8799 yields -0.45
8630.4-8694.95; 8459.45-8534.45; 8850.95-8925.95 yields 1.86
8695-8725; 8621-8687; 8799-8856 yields -0.70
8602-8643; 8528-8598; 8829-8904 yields -1.04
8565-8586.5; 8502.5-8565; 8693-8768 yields -0.58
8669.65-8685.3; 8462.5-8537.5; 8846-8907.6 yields 0.19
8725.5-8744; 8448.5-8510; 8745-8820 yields 0.20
